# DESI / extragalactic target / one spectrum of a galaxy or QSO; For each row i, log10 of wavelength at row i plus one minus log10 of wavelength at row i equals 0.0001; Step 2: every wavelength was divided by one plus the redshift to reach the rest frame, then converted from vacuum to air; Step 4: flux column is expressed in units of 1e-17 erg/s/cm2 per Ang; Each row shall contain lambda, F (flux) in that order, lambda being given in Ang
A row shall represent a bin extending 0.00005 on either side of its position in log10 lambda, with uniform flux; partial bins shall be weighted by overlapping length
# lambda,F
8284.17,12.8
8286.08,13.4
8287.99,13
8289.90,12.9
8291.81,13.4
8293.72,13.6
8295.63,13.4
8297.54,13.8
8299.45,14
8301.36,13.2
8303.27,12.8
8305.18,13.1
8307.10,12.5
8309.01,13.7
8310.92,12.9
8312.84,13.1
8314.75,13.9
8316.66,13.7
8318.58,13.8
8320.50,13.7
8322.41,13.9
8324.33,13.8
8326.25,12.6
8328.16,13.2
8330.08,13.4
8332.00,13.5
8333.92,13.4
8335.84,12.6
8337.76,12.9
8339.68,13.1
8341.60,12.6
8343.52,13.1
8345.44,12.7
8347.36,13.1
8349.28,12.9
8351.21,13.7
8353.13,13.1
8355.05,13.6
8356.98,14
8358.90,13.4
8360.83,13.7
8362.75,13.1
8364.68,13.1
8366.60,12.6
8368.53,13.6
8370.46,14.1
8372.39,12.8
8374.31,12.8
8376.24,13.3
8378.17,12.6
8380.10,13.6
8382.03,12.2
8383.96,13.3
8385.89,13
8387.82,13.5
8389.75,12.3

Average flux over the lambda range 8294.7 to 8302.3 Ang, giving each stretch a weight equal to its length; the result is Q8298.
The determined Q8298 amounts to 13.6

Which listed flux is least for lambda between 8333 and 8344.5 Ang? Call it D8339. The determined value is 12.6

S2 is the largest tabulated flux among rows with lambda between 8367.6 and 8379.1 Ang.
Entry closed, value 14.1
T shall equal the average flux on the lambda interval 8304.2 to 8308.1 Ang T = 12.8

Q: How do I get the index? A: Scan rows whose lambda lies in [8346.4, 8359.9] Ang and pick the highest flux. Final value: 14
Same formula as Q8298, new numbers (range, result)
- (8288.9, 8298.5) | 13.4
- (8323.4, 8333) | 13.3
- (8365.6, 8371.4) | 13.4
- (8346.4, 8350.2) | 13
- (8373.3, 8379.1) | 12.9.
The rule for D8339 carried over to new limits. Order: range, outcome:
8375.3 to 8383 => 12.2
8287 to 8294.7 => 12.9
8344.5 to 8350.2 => 12.7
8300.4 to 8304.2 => 12.8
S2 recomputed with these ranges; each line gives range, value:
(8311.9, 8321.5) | 13.9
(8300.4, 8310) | 13.7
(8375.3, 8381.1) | 13.6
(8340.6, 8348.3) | 13.1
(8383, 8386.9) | 13.3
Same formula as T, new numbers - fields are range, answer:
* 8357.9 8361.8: 13.6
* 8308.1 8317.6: 13.5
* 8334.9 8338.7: 12.7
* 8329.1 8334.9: 13.4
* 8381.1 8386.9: 12.8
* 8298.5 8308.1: 13.1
